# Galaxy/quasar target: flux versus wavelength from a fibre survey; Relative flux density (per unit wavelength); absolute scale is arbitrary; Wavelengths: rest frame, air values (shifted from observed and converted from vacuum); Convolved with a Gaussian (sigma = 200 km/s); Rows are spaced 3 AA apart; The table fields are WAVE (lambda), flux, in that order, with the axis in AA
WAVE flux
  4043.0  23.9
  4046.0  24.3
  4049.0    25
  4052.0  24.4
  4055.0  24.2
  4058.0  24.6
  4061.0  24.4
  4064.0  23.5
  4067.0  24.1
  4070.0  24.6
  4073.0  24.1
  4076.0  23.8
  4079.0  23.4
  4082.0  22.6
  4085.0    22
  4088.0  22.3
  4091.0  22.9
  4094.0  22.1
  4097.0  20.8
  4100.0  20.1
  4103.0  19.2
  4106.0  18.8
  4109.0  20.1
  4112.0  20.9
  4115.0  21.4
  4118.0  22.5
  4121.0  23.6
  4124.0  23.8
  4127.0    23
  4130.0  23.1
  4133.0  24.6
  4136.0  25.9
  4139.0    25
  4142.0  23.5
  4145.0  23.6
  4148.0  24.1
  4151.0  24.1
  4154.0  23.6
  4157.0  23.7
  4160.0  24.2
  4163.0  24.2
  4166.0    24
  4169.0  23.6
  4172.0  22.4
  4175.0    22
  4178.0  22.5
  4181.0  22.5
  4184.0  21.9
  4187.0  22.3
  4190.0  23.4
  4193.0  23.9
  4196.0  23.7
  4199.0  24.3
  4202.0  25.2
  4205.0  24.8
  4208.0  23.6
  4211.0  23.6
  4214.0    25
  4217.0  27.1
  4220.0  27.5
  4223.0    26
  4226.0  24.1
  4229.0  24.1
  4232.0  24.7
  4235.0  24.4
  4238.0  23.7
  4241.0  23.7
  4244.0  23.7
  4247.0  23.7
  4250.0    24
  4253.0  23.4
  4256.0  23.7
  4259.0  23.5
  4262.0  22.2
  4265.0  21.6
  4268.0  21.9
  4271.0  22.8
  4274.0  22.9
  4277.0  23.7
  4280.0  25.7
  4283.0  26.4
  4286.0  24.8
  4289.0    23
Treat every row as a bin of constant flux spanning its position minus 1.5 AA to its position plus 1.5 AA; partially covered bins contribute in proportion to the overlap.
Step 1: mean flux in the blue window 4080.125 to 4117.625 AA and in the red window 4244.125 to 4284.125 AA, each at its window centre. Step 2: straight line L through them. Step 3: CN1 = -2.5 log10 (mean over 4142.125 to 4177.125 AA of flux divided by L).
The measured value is -0.07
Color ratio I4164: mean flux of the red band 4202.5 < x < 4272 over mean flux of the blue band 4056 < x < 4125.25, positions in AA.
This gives 1.07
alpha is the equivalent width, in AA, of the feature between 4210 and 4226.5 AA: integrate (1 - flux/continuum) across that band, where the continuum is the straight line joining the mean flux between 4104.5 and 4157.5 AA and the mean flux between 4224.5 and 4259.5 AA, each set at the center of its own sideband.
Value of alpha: -1.37 AA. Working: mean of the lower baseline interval 23.1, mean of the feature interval 25.7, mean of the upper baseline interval 23.9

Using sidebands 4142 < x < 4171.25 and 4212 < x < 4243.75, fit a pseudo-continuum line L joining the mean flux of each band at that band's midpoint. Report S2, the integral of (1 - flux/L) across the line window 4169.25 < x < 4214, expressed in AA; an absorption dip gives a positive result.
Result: 1.9 AA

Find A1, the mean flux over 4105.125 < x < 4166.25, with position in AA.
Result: 23.3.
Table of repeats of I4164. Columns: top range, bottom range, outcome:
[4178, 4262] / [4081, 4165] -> 1.06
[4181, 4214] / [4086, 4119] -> 1.13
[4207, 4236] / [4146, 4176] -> 1.06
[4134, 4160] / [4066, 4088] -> 1.03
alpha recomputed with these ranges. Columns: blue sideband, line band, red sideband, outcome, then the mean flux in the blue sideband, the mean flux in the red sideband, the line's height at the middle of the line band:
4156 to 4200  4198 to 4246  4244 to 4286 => -2.7 AA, 23.2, 23.6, 23.4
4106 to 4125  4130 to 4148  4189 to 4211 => -1.6 AA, 21.7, 24.1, 22.4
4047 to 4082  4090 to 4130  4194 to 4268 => 4.3 AA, 24.1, 24.2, 24.1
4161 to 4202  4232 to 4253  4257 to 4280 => -0.8 AA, 23.2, 22.9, 23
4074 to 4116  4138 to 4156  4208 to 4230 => -0.7 AA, 21.5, 25.3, 23.1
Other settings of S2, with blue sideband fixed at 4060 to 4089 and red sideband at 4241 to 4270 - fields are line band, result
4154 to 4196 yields 0.20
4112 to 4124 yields 0.48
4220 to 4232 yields -0.99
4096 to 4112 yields 2.43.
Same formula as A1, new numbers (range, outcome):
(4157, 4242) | 24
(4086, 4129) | 21.6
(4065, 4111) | 22.1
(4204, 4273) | 24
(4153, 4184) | 23.2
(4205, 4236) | 25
